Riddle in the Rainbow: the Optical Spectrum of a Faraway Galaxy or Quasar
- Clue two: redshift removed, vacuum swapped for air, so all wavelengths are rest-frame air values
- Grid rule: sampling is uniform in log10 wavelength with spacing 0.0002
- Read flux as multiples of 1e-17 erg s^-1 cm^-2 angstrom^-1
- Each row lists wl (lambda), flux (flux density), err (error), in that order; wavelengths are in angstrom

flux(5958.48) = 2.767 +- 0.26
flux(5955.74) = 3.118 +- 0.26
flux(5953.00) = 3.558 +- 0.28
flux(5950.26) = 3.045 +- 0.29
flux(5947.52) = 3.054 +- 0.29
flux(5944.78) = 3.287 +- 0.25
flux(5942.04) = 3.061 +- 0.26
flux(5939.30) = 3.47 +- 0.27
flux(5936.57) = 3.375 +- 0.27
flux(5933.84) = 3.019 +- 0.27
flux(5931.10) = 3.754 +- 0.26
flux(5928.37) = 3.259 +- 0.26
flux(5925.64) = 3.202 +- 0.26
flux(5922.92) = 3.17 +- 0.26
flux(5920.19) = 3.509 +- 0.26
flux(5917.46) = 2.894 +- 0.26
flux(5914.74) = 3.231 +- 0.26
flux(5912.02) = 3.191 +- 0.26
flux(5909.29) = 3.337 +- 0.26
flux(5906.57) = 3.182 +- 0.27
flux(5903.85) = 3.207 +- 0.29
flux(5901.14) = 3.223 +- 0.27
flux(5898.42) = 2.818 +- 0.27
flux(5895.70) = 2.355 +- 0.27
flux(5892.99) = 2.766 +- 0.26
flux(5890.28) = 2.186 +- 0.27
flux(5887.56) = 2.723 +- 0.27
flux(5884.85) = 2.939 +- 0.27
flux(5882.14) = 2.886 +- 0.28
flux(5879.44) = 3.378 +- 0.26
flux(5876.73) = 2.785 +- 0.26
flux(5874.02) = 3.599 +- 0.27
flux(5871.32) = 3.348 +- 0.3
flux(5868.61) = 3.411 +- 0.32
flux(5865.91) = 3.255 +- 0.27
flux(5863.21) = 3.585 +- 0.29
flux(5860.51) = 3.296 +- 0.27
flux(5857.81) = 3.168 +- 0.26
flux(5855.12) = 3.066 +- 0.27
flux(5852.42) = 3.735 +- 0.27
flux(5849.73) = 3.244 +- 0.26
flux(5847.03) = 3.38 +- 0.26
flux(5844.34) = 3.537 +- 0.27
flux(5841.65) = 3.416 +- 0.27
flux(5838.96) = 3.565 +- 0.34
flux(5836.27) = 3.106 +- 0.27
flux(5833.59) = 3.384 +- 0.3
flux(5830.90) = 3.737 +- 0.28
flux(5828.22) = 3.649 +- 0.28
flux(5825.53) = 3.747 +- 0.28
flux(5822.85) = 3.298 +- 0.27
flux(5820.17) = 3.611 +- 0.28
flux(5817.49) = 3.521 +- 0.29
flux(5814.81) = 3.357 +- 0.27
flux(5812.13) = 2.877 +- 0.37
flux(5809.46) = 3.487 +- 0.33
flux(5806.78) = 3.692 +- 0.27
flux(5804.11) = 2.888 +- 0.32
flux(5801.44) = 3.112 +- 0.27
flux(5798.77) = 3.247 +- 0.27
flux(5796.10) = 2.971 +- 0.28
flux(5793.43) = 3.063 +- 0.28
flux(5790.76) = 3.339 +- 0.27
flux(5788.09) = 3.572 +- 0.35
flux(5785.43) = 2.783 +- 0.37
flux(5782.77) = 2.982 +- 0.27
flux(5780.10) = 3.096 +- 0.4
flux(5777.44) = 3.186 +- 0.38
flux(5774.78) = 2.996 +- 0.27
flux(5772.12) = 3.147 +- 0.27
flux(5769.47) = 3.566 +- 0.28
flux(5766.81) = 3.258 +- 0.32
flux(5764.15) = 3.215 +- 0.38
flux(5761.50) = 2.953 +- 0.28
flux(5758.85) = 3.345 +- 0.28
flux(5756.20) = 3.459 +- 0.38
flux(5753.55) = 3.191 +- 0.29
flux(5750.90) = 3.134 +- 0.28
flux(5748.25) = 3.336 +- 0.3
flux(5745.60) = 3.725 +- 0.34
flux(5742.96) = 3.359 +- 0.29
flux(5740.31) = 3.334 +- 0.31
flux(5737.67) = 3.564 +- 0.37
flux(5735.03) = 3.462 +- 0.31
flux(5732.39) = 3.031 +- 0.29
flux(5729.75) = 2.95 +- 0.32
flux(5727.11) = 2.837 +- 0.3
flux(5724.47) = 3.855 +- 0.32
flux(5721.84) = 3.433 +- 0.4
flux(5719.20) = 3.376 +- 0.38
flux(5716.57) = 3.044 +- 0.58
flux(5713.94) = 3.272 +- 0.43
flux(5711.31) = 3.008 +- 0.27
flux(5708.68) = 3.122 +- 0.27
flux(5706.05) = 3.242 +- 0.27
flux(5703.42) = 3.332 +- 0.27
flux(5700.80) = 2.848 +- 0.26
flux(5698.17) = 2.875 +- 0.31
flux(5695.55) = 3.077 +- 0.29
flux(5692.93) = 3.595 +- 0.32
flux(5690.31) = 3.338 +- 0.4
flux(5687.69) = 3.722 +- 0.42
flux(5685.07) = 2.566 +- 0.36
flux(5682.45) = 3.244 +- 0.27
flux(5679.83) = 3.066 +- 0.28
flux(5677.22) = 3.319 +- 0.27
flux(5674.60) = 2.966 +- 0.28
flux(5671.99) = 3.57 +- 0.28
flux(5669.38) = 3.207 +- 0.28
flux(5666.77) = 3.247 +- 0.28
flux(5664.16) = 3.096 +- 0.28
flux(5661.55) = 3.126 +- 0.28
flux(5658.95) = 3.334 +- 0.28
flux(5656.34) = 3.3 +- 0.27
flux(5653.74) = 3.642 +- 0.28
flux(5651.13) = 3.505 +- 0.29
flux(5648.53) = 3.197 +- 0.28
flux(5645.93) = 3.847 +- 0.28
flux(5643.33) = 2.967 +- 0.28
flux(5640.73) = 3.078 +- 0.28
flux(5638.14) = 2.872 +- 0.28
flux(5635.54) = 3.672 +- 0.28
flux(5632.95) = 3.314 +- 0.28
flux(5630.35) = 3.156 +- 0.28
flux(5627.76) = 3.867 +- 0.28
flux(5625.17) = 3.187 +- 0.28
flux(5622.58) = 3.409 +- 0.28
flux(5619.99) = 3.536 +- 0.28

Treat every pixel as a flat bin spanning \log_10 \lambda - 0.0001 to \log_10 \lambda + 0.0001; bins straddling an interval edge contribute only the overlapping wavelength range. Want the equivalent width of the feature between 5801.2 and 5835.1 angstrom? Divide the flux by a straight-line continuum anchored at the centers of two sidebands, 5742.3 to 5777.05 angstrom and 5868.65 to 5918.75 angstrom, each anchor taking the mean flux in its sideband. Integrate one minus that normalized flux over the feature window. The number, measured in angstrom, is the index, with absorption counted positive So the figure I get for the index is -2.8 angstrom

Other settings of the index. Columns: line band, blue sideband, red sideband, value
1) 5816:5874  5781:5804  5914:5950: -4.91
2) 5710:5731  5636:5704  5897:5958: 0.05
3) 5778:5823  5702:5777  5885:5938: -0.41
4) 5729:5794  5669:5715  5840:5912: -1.52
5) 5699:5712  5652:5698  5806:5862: 0.70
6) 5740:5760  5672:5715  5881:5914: -1.69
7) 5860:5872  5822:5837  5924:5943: 0.18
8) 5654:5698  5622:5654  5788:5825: 1.34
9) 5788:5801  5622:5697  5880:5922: -0.35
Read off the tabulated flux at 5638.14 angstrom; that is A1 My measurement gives 2.872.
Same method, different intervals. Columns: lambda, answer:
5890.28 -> 2.186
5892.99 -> 2.766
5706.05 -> 3.242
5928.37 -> 3.259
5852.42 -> 3.735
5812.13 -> 2.877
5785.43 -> 2.783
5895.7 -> 2.355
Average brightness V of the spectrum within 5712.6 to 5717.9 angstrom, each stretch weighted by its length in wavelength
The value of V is 3.16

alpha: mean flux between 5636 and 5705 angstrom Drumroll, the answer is 3.23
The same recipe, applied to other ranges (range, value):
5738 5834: 3.3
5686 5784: 3.25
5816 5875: 3.44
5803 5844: 3.43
